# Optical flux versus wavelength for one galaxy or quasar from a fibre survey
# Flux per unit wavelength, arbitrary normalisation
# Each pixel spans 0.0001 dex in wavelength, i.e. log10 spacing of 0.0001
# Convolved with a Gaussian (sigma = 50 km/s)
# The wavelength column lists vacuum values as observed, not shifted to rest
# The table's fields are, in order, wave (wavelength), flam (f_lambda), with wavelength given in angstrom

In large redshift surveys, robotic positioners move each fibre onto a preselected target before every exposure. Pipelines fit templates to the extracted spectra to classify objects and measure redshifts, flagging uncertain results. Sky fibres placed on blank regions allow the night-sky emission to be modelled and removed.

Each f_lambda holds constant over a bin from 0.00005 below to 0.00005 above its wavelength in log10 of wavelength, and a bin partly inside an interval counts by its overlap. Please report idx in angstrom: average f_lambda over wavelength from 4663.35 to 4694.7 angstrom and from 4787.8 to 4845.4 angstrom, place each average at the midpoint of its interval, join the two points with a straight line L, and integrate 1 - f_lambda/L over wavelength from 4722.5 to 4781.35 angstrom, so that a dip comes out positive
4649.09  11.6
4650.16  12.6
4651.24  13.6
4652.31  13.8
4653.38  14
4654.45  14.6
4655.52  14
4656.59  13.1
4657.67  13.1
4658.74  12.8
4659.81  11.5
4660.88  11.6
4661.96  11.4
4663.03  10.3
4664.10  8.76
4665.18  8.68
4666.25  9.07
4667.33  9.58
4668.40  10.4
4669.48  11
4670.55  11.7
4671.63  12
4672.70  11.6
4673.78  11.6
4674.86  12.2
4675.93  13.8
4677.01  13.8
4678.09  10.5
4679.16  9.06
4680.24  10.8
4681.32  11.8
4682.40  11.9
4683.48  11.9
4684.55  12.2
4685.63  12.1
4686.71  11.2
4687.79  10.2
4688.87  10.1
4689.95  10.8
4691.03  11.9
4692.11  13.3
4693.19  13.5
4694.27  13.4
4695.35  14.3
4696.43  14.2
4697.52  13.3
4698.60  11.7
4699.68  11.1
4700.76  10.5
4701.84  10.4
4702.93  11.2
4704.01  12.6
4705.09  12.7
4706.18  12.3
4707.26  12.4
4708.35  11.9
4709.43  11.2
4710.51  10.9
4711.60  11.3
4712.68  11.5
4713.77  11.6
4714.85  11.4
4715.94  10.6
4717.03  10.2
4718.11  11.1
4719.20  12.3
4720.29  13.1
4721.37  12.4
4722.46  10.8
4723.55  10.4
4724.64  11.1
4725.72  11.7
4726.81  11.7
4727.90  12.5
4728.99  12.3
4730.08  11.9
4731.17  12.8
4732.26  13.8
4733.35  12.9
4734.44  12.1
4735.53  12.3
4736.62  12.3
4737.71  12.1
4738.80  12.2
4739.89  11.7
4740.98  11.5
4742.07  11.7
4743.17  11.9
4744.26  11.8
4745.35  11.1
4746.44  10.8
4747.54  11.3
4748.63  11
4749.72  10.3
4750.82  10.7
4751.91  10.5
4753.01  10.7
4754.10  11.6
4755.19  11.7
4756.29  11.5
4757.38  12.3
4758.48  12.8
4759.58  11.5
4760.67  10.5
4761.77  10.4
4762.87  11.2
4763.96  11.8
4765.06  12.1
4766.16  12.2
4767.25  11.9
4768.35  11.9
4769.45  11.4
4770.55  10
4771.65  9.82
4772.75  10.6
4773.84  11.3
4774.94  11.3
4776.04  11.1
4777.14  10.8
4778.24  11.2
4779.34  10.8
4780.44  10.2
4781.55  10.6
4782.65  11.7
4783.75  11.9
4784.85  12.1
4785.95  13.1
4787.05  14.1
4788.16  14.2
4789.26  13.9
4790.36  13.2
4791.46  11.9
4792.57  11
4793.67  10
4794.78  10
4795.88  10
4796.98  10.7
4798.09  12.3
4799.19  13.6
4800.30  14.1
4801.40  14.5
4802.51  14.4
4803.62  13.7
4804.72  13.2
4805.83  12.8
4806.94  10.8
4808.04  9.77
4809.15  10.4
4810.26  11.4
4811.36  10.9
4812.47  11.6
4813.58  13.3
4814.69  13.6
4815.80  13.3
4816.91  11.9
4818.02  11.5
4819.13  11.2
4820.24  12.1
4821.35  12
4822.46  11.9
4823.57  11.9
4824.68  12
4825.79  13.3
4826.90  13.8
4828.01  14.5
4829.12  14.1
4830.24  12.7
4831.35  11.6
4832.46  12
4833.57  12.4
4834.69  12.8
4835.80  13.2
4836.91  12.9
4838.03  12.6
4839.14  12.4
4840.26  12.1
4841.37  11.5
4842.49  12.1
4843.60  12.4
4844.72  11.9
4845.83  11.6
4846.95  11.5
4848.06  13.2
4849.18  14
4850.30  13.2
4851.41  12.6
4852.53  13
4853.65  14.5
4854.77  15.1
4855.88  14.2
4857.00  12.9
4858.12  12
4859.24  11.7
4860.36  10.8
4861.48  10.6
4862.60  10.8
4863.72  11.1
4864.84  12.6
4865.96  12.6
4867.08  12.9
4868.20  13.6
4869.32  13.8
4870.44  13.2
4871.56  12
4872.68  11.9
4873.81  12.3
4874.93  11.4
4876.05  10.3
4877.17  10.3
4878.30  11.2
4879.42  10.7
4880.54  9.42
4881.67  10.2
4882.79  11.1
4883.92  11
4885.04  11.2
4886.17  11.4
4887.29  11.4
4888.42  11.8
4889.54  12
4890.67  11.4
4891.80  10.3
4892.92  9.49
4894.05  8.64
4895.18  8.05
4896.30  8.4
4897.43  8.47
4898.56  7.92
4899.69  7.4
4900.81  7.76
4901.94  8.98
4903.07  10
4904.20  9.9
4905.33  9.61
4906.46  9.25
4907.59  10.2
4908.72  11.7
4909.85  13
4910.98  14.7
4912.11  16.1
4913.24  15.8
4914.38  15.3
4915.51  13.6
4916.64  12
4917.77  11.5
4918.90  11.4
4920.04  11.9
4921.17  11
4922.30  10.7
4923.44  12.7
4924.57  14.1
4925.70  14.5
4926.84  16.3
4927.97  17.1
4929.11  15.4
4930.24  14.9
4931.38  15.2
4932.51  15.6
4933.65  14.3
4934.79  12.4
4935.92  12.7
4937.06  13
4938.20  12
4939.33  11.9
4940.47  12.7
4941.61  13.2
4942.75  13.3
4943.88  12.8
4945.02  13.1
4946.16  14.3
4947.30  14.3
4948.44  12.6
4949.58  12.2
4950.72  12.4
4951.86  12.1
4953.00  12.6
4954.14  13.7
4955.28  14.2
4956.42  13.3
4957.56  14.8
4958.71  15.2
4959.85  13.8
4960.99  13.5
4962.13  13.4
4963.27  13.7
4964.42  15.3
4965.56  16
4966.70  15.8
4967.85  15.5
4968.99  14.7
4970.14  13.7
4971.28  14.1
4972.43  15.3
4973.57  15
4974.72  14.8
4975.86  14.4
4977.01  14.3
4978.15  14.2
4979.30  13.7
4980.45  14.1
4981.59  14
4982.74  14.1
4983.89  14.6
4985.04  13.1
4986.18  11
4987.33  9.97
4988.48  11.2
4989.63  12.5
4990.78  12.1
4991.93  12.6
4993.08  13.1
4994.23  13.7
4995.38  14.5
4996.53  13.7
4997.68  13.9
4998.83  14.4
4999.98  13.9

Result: 1.86 angstrom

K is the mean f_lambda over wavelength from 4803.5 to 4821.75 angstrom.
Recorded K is 11.9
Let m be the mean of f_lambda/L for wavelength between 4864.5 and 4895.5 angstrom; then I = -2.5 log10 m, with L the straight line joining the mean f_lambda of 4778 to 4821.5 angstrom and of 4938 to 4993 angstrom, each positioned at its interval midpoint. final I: 0.13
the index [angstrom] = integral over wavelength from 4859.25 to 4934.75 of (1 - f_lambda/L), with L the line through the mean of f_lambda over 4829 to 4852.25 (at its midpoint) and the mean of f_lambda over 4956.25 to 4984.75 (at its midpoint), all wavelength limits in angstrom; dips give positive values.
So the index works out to 9.0 angstrom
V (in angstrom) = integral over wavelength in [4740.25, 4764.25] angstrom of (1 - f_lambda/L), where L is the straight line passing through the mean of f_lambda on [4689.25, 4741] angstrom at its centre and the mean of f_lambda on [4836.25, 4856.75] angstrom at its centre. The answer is 1.8 angstrom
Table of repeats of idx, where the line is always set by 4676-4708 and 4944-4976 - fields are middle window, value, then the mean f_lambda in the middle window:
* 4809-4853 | 2.0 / 12.4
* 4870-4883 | 2.2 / 11.2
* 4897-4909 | 3.9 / 9.15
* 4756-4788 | 2.7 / 11.5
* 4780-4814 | 1.7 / 12.1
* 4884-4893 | 1.5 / 11.2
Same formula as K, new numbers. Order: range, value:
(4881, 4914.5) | 10.7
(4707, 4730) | 11.5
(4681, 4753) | 11.8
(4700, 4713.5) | 11.6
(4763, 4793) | 11.7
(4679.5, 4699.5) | 12.1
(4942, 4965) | 13.5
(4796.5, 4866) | 12.5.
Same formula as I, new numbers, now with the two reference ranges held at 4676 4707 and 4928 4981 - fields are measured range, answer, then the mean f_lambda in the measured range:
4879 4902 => 0.335 mag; 9.87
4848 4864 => 0.044 mag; 12.7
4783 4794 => 0.007 mag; 12.6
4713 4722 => 0.050 mag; 11.6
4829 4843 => 0.050 mag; 12.4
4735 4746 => 0.039 mag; 11.9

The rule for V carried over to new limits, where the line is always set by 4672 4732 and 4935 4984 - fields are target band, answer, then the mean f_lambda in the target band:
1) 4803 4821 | 1.0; 12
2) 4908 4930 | -0.2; 13.6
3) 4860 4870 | 0.7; 12.1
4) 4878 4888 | 1.8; 10.9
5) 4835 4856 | 0.2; 12.8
